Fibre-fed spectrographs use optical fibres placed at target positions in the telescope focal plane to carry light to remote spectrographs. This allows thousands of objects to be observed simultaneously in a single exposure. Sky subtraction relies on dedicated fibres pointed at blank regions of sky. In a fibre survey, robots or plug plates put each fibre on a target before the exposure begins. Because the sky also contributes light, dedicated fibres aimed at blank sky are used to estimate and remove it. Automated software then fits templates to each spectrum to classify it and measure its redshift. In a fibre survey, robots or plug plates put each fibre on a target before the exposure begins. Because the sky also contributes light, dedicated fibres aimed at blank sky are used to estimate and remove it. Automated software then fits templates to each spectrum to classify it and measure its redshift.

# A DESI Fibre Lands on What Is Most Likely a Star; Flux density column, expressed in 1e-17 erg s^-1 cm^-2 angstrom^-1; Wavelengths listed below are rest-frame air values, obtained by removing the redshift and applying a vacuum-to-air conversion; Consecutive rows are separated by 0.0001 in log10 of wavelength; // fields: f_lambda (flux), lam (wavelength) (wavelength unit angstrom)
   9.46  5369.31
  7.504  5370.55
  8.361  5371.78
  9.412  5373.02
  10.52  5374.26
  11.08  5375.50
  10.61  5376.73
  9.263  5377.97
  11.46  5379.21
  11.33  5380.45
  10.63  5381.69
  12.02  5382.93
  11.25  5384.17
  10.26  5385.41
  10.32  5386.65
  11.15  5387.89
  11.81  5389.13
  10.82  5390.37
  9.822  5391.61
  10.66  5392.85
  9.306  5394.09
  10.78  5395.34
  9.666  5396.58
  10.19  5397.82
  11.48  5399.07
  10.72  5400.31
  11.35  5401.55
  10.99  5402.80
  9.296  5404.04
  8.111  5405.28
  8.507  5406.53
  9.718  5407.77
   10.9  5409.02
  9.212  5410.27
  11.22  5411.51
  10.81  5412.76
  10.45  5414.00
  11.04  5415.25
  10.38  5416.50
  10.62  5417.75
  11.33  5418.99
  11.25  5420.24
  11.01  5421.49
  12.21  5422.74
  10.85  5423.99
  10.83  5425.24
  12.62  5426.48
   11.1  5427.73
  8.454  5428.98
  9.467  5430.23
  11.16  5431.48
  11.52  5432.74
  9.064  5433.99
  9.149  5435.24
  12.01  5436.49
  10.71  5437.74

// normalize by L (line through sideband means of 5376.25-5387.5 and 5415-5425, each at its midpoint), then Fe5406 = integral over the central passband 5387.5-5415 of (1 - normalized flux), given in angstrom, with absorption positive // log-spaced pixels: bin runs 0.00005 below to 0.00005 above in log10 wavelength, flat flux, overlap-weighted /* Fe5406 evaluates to 1.6 angstrom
